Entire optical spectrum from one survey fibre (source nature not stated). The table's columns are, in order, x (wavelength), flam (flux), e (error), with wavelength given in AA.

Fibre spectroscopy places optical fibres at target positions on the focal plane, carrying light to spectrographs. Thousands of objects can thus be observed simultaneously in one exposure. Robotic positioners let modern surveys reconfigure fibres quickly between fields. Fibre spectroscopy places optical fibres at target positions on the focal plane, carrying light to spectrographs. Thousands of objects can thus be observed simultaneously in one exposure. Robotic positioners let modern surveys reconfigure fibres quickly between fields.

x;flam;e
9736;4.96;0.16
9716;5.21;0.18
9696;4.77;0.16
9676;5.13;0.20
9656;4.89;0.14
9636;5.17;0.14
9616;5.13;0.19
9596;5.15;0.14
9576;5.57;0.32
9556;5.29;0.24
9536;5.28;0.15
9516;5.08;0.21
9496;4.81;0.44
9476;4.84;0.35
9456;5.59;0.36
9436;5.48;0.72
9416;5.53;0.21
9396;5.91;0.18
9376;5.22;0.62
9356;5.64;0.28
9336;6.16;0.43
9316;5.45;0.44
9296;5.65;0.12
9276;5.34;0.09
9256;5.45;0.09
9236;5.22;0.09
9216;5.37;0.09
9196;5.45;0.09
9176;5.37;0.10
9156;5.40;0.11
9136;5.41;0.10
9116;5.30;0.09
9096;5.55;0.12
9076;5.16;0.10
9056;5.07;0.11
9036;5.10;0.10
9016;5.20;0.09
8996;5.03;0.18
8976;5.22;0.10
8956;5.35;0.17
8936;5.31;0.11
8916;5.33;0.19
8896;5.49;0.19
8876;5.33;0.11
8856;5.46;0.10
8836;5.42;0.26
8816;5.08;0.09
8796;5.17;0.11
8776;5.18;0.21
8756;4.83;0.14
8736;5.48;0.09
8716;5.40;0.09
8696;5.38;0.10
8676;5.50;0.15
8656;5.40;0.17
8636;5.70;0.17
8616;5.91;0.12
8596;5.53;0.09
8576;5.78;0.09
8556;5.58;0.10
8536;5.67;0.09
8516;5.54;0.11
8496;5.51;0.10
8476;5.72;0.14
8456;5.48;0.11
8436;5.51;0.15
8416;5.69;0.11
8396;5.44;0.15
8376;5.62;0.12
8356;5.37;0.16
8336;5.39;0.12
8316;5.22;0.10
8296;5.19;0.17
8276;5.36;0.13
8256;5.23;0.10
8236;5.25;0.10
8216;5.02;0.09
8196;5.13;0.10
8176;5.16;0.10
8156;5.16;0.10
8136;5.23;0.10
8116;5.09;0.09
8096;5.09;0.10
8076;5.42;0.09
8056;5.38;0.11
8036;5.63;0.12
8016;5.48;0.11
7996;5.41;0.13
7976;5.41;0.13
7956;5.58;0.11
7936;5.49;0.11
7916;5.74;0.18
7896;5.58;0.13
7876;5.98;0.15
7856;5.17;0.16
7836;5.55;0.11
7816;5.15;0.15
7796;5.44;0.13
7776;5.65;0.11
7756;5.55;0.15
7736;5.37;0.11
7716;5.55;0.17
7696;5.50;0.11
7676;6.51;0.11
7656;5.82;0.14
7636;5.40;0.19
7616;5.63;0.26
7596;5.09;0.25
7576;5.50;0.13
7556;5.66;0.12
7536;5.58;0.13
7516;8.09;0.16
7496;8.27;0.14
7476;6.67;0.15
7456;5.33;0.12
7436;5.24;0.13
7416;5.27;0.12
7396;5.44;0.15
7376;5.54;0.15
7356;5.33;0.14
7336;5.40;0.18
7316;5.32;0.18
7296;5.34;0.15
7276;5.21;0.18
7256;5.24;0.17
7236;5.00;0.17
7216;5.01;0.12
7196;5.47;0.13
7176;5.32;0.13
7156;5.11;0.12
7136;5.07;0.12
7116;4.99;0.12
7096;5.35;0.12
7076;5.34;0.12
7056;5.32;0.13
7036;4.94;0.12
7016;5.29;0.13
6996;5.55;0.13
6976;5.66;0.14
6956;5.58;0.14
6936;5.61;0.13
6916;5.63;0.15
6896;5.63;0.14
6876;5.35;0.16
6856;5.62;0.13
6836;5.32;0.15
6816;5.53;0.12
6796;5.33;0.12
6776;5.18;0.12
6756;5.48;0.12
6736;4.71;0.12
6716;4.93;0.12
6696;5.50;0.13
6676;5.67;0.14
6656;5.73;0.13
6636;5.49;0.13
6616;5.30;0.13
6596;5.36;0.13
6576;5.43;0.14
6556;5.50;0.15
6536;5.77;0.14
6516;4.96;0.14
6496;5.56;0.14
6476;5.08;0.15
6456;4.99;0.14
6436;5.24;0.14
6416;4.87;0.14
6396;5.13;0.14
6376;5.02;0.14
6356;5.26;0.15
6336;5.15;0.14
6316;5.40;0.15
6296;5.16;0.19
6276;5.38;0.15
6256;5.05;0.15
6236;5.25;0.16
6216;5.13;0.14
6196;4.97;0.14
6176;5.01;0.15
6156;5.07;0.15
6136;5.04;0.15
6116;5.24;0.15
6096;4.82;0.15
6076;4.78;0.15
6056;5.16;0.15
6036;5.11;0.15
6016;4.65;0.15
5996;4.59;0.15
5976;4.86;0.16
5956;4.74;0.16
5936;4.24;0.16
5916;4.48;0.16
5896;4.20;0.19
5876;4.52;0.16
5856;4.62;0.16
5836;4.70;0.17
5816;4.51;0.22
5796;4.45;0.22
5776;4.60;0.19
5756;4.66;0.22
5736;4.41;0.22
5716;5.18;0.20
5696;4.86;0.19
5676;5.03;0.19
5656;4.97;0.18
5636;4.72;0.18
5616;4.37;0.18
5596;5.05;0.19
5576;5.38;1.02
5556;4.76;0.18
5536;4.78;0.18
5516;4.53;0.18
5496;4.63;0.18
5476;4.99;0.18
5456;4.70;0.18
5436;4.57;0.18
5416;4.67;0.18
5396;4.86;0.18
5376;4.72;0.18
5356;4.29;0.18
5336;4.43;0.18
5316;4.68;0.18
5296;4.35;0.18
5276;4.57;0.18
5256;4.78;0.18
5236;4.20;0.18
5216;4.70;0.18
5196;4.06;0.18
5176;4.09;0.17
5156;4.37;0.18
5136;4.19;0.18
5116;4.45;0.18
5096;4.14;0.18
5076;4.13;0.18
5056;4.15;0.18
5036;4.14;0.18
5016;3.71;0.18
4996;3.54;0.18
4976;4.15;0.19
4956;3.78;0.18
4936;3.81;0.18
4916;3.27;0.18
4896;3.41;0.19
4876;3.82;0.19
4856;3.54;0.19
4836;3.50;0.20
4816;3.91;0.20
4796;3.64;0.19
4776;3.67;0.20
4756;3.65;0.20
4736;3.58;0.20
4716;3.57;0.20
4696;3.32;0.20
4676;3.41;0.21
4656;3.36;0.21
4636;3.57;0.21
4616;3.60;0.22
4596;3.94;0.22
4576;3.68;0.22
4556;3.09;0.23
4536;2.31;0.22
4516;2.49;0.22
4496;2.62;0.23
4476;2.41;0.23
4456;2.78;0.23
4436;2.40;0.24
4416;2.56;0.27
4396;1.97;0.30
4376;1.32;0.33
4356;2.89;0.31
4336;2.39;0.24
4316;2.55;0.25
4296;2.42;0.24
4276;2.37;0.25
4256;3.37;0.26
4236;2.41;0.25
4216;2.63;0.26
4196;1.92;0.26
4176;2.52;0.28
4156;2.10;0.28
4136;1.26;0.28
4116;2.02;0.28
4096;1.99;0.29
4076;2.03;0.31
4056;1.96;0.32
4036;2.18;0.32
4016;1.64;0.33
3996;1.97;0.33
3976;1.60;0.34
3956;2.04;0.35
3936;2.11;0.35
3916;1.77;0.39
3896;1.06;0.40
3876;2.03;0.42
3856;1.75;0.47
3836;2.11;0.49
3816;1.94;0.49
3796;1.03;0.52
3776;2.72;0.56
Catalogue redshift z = 0.14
